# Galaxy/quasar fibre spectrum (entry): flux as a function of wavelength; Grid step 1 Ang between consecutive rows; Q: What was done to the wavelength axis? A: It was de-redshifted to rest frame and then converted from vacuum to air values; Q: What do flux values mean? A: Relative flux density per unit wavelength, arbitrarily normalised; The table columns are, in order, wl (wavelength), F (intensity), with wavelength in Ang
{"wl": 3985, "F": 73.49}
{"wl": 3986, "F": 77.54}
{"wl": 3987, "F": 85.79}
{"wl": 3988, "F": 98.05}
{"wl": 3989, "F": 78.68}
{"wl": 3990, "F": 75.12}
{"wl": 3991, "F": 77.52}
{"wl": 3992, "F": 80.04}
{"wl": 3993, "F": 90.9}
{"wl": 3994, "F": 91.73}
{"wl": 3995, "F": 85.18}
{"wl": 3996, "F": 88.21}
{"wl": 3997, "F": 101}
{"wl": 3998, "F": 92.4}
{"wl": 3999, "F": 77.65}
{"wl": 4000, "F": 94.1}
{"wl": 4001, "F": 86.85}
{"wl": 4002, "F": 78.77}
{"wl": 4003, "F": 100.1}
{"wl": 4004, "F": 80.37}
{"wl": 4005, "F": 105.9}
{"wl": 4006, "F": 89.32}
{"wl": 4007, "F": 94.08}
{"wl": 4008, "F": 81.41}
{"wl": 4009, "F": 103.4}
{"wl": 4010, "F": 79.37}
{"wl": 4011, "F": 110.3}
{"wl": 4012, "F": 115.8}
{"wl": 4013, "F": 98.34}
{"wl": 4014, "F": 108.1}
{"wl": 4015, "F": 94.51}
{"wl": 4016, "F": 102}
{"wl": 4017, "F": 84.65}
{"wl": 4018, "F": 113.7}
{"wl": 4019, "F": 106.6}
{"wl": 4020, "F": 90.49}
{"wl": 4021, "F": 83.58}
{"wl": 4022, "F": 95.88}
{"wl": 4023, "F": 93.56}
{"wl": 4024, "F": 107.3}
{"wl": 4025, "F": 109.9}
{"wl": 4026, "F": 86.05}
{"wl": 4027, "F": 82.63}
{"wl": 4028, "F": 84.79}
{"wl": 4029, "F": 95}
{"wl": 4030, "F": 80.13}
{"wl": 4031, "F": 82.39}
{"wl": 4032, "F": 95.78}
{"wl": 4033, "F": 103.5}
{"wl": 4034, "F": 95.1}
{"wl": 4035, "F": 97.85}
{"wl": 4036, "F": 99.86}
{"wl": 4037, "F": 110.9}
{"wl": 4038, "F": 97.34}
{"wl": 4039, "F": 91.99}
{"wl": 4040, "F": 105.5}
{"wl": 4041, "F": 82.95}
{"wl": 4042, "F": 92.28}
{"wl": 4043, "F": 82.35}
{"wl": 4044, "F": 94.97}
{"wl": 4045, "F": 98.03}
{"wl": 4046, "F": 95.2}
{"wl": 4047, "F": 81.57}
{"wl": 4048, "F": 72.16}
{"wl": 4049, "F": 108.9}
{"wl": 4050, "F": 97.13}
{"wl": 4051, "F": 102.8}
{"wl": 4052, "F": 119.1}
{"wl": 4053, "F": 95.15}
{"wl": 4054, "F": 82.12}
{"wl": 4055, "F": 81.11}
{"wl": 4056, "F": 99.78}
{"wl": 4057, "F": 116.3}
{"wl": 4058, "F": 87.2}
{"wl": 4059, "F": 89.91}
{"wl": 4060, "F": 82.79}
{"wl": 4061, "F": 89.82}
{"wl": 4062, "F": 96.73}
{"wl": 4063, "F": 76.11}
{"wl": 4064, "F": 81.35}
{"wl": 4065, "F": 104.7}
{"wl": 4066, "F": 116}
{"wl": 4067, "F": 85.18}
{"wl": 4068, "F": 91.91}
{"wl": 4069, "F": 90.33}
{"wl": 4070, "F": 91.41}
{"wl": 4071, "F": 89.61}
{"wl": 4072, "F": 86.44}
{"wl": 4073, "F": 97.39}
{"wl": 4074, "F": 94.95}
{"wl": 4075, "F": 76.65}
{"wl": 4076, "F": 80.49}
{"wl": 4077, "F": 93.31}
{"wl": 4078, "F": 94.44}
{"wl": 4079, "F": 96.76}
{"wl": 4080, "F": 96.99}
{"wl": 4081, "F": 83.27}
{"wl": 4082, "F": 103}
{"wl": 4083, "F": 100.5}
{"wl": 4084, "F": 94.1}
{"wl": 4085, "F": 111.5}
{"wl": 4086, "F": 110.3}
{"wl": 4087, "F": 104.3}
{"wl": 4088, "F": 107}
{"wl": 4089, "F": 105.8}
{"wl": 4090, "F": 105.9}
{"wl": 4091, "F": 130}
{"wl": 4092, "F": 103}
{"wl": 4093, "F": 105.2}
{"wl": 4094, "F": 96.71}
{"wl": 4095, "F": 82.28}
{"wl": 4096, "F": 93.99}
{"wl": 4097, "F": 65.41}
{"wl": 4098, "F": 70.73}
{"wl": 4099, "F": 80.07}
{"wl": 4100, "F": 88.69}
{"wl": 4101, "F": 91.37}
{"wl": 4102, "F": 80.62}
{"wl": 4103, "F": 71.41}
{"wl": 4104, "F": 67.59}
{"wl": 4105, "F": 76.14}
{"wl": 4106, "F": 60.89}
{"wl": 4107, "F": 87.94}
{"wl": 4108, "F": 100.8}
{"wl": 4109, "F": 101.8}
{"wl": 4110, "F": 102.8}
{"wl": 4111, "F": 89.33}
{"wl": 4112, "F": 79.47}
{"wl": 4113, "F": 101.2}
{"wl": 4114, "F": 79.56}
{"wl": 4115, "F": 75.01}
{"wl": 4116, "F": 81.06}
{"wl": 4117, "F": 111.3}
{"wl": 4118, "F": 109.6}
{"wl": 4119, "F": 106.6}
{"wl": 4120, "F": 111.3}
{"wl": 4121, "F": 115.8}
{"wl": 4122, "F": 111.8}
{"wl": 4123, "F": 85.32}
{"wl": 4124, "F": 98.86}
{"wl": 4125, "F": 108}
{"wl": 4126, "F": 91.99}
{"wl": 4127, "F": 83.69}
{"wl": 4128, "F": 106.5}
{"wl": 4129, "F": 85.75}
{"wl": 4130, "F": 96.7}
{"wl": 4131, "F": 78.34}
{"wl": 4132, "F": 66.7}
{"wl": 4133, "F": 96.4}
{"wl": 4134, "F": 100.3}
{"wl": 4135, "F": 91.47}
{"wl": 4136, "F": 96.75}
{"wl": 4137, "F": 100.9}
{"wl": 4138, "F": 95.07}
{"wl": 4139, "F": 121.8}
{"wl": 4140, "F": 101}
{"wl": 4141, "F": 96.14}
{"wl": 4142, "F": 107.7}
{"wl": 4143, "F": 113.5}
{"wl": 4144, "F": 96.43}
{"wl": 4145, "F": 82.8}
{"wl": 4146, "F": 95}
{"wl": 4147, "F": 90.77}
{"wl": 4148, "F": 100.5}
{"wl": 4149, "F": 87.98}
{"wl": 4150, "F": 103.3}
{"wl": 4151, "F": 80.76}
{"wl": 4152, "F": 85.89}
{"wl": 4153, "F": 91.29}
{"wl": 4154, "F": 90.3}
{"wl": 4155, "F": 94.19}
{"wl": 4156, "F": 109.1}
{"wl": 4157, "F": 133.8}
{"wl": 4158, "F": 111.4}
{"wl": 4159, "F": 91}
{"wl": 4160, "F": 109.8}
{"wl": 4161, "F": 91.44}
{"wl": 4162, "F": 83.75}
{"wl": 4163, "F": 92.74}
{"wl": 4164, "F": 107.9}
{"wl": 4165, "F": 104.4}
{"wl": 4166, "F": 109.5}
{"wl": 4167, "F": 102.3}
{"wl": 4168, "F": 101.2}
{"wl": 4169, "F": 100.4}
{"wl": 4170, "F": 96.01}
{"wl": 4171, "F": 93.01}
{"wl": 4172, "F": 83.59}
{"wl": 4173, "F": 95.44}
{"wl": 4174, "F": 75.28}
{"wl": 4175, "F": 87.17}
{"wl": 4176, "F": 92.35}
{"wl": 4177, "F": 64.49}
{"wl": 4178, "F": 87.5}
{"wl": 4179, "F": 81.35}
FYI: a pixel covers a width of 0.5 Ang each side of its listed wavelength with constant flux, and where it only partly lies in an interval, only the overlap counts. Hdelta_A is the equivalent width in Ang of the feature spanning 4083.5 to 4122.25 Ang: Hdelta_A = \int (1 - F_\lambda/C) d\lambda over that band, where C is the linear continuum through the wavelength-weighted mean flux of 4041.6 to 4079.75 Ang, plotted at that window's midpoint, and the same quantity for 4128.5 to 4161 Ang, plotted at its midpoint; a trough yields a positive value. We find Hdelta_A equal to 0.3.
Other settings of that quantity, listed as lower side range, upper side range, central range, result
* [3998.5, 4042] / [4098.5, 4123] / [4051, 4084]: -0.1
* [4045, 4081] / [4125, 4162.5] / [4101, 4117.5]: 1.6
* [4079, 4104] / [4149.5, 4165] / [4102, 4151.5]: 1.5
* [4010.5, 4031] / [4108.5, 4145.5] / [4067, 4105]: 1.7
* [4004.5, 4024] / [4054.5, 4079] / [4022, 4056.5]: 0.2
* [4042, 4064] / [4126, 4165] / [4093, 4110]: 2.0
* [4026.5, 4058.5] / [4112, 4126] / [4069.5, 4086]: 0.4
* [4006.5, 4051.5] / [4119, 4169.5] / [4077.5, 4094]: -1.1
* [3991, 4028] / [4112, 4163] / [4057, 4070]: 0.4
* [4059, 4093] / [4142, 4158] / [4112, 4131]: 0.1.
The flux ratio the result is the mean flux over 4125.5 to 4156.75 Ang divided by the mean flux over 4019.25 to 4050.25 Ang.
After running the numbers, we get 1.0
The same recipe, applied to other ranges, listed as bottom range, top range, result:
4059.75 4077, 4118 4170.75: 1.09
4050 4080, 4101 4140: 1.00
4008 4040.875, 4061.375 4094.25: 1.00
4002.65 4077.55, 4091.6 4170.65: 1.00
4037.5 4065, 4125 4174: 1.04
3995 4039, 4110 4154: 1.01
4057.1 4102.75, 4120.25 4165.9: 1.04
